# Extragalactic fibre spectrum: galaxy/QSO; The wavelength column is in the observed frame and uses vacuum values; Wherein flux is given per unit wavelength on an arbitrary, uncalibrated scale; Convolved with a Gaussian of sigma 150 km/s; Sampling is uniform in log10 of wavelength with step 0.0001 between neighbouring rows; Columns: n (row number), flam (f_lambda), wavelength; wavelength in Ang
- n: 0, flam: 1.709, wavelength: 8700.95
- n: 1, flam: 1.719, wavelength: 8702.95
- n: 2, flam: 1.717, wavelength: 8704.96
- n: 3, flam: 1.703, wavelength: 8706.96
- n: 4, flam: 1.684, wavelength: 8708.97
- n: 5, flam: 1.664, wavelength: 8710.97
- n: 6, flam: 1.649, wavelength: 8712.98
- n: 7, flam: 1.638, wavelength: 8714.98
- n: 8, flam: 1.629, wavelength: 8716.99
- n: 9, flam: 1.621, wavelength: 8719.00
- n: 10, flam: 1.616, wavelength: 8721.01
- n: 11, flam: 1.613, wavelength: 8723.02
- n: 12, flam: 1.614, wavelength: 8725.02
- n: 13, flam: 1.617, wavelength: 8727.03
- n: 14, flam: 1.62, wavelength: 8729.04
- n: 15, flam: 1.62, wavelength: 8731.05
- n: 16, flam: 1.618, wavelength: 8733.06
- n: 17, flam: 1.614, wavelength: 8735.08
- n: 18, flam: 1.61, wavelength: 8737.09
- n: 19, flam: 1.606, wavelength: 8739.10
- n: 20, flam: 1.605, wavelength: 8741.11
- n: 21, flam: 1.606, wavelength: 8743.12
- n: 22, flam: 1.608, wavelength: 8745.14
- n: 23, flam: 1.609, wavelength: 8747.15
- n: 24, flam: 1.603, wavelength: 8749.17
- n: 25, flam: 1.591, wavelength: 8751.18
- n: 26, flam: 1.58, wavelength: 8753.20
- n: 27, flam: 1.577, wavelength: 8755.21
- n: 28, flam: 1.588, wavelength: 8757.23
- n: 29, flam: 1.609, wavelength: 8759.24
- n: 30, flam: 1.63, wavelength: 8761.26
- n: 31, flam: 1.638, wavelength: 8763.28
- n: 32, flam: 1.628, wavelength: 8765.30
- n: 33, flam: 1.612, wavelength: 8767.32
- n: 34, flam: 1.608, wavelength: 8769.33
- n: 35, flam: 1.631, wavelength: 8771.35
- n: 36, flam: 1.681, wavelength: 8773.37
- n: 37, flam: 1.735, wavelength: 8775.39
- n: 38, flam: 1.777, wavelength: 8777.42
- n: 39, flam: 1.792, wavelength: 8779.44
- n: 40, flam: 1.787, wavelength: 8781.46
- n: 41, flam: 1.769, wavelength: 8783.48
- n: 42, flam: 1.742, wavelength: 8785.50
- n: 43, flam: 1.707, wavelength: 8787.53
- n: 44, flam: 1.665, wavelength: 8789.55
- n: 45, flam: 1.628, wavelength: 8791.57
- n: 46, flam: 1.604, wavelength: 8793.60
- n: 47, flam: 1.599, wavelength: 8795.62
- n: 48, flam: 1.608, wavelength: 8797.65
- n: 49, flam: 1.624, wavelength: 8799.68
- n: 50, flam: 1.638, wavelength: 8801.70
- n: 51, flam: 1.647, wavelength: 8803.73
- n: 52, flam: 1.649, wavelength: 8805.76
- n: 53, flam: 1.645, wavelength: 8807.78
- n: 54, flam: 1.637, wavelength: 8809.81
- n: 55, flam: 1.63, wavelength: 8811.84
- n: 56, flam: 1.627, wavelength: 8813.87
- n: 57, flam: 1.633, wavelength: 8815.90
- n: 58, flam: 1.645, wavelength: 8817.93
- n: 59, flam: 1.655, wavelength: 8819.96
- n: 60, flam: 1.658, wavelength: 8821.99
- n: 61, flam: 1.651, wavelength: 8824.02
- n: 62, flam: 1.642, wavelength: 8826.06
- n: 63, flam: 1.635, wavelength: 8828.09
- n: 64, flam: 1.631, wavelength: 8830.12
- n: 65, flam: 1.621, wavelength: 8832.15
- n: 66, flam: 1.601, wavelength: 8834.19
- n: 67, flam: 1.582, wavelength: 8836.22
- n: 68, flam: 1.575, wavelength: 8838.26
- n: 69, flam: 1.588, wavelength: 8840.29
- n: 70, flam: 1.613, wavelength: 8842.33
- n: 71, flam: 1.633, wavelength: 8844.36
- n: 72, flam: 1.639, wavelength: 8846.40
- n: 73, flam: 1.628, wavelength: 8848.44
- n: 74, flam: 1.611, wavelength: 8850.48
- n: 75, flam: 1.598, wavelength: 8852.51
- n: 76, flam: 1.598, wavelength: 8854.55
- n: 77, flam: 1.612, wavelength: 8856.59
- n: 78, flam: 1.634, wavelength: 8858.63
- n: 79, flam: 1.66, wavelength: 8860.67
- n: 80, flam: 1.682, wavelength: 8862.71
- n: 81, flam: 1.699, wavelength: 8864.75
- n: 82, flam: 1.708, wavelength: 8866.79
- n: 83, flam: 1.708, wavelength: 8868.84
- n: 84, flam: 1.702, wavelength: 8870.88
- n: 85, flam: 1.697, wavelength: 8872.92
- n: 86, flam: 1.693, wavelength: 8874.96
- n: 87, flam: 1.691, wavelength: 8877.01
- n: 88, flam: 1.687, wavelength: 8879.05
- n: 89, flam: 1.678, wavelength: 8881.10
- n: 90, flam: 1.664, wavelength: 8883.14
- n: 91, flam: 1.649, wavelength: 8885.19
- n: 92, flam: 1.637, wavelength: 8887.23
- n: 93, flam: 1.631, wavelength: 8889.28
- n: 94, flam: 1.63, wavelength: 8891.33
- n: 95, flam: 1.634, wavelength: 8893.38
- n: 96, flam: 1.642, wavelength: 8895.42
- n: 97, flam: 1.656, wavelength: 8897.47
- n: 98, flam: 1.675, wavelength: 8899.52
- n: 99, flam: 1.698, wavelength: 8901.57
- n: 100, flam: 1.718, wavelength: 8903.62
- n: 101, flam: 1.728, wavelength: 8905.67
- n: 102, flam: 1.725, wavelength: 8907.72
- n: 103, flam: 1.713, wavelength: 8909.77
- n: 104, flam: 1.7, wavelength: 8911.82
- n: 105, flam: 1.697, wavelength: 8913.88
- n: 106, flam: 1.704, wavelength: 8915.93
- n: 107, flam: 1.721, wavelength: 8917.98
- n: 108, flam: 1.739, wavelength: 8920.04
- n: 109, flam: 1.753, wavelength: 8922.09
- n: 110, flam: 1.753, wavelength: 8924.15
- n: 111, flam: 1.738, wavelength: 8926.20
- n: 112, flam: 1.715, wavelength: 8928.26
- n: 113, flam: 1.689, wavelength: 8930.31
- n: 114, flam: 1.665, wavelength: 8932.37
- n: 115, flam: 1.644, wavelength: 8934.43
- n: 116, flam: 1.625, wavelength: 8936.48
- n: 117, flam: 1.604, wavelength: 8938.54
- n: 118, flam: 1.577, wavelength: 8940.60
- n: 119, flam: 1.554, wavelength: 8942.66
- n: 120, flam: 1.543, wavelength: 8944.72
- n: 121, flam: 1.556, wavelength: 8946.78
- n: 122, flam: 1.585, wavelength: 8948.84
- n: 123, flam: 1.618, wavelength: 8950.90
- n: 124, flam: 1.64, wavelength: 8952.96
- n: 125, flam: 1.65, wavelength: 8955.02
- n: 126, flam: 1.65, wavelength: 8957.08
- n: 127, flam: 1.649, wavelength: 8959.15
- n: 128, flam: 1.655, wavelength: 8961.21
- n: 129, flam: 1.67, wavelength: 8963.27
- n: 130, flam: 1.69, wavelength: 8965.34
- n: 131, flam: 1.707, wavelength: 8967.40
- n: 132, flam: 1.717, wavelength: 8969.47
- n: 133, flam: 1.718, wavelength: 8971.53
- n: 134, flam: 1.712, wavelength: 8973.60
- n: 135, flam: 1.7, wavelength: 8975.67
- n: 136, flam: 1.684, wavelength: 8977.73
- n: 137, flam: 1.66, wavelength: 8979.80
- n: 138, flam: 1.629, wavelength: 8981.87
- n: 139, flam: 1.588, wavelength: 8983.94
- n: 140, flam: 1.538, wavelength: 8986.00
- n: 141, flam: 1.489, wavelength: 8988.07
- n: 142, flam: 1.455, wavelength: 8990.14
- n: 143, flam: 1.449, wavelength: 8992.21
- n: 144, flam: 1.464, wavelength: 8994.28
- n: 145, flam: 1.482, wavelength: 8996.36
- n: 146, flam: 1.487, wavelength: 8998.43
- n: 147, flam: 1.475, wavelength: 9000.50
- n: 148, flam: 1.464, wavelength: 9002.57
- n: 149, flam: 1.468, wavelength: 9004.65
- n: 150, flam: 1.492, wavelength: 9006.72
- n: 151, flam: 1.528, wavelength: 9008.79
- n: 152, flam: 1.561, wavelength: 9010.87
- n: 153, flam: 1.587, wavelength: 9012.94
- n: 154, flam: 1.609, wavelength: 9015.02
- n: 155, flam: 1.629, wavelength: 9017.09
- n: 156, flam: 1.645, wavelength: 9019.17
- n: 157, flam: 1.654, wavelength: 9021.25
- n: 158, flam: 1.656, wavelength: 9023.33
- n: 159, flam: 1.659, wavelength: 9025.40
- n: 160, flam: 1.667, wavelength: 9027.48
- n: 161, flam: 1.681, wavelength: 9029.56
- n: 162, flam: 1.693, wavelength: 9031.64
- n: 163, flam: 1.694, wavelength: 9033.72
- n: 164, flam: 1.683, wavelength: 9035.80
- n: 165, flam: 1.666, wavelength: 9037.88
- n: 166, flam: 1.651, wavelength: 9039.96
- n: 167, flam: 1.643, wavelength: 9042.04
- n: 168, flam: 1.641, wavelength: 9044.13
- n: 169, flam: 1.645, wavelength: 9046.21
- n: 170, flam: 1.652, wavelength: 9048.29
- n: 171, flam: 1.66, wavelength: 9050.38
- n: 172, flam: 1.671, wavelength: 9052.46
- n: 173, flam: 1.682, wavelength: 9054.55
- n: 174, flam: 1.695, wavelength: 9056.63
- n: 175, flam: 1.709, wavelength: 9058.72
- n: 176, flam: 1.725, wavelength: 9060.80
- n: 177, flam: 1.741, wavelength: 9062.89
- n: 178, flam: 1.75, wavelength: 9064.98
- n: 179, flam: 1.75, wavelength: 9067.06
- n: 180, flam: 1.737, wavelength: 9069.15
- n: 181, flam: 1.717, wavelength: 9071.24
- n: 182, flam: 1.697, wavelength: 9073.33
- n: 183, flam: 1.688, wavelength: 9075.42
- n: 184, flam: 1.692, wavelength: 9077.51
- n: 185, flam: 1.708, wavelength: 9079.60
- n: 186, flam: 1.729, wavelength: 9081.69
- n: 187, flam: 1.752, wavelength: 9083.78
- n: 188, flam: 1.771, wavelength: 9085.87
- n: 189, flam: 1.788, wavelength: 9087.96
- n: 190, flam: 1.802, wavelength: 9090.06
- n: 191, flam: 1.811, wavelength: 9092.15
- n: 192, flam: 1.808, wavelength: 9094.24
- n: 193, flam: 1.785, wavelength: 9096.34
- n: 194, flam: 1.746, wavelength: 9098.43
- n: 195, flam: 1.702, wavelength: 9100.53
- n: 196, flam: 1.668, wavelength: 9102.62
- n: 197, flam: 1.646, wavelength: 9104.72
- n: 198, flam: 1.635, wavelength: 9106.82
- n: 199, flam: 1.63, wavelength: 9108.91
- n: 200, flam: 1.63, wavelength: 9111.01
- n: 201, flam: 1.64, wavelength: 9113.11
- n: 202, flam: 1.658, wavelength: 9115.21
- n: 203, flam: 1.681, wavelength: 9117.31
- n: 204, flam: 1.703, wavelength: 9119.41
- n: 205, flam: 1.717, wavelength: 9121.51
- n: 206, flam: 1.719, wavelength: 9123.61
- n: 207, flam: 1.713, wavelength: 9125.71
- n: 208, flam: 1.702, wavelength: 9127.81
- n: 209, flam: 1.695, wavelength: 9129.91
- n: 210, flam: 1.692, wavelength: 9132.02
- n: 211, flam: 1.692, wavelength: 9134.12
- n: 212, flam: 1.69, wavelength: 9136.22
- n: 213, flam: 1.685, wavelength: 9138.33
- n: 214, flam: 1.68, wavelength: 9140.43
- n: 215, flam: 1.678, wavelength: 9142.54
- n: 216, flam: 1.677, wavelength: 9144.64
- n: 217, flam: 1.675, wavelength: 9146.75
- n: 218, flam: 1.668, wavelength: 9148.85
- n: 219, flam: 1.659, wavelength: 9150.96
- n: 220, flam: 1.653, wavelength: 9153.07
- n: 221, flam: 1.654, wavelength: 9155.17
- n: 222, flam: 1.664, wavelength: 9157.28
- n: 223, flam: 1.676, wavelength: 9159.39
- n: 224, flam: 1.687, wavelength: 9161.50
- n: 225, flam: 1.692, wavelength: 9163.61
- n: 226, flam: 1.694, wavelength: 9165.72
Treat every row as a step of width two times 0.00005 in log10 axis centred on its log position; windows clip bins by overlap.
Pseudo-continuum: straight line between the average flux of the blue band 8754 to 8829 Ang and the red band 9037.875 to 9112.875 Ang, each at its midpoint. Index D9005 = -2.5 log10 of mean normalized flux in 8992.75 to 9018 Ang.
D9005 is 0.12 mag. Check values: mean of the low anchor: 1.65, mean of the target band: 1.52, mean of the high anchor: 1.71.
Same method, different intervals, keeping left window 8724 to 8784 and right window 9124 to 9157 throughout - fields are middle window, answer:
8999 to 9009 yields 0.13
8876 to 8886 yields -0.01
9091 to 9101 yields -0.06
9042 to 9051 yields 0.02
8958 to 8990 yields 0.01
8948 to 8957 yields 0.02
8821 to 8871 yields 0.01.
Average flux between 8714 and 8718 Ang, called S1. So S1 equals 1.63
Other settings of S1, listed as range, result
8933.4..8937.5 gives 1.64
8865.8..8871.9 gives 1.7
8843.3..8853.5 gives 1.62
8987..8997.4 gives 1.47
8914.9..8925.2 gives 1.73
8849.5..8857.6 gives 1.61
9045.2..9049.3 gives 1.65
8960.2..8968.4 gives 1.68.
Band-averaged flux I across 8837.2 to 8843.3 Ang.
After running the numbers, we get 1.59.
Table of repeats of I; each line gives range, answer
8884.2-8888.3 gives 1.64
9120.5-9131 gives 1.71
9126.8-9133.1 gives 1.7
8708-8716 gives 1.66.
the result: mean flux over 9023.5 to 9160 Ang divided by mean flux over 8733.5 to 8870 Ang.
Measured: 1.03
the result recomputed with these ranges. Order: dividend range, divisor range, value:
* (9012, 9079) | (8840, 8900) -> 1.01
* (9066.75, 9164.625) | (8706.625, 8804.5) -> 1.04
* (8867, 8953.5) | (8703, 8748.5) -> 1.02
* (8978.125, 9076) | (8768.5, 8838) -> 0.98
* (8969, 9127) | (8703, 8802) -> 1.01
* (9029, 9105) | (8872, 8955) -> 1.03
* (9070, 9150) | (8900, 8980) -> 1.02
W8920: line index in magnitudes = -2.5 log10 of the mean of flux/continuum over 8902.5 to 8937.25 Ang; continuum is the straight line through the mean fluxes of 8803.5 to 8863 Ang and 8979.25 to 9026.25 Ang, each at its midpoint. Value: -0.08 mag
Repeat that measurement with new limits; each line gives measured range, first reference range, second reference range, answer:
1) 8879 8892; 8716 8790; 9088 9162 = 0.01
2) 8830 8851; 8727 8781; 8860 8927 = 0.04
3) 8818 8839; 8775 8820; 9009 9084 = 0.03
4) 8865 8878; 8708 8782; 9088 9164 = -0.03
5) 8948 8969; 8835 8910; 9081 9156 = 0.01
